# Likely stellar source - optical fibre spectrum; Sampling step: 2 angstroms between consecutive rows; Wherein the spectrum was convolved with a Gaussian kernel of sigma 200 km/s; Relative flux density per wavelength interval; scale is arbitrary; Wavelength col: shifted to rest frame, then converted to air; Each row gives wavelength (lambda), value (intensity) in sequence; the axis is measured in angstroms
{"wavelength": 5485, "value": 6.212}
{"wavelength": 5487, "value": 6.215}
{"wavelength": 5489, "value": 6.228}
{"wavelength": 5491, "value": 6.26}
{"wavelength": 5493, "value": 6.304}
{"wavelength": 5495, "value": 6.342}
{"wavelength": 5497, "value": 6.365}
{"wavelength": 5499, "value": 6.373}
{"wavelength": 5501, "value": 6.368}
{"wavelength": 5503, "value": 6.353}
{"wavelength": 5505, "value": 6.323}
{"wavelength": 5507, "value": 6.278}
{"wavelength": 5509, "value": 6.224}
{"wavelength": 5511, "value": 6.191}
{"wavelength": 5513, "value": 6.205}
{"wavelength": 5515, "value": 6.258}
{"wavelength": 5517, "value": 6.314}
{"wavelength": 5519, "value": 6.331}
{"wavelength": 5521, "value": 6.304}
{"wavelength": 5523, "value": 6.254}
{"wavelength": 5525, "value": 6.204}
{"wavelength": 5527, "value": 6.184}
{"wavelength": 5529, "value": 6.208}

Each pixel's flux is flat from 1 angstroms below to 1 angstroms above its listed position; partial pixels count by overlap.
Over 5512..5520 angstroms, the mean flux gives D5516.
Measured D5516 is 6.28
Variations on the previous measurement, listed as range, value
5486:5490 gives 6.22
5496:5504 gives 6.36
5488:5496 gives 6.28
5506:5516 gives 6.23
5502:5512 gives 6.27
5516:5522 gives 6.32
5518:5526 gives 6.27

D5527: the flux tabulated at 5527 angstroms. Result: 6.184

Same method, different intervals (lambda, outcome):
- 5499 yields 6.373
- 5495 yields 6.342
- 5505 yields 6.323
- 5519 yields 6.331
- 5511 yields 6.191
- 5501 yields 6.368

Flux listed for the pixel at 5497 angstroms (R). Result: 6.365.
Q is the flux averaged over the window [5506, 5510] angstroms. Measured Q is 6.25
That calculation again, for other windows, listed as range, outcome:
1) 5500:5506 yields 6.35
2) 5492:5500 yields 6.35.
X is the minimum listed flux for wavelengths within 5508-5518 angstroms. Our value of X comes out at 6.191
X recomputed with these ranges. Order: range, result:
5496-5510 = 6.224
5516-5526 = 6.204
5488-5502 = 6.228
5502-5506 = 6.323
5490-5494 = 6.26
